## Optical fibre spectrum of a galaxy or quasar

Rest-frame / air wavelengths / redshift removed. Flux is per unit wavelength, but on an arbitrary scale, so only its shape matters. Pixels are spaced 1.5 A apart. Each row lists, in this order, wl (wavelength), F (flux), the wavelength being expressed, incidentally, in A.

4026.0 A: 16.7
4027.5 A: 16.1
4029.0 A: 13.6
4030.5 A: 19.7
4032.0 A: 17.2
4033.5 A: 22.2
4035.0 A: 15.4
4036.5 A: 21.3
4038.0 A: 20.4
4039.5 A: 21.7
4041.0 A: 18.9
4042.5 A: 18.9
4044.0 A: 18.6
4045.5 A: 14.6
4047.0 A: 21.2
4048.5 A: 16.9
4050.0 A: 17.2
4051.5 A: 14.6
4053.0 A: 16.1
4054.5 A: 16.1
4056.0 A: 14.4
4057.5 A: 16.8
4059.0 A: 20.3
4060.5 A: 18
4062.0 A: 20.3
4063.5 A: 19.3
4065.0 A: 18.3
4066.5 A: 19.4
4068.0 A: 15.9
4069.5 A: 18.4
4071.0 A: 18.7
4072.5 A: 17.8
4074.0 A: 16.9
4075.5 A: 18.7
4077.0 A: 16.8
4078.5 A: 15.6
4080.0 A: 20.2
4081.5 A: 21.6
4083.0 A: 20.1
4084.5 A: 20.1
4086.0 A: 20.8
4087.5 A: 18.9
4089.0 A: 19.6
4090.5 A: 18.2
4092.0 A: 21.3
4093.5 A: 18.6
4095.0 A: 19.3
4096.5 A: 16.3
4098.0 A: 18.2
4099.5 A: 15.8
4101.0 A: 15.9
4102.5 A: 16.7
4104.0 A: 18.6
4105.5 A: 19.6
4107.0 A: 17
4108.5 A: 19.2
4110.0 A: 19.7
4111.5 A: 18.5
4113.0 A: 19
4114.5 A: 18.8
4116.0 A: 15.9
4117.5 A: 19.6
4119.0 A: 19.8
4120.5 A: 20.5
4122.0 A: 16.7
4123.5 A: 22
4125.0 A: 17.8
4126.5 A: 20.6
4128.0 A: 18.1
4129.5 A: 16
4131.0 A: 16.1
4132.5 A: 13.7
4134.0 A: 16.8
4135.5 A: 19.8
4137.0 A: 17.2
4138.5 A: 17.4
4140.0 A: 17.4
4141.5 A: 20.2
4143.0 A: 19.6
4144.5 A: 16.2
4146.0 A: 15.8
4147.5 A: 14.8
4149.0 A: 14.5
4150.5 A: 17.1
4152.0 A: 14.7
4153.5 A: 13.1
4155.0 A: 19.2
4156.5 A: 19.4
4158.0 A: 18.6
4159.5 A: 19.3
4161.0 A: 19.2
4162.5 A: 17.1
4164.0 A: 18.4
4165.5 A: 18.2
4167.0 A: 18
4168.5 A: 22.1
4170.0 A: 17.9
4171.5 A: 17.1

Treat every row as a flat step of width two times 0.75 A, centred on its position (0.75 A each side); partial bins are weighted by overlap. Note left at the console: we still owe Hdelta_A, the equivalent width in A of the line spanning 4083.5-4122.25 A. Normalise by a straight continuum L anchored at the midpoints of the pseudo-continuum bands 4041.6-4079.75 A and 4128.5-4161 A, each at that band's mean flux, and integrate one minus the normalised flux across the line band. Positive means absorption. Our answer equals -2.8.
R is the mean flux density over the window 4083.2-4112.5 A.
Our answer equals 18.6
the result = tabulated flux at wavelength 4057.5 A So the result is 16.8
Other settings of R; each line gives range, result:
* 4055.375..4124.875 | 18.5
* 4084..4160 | 18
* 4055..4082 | 18.1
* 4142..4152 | 16.3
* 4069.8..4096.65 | 18.9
